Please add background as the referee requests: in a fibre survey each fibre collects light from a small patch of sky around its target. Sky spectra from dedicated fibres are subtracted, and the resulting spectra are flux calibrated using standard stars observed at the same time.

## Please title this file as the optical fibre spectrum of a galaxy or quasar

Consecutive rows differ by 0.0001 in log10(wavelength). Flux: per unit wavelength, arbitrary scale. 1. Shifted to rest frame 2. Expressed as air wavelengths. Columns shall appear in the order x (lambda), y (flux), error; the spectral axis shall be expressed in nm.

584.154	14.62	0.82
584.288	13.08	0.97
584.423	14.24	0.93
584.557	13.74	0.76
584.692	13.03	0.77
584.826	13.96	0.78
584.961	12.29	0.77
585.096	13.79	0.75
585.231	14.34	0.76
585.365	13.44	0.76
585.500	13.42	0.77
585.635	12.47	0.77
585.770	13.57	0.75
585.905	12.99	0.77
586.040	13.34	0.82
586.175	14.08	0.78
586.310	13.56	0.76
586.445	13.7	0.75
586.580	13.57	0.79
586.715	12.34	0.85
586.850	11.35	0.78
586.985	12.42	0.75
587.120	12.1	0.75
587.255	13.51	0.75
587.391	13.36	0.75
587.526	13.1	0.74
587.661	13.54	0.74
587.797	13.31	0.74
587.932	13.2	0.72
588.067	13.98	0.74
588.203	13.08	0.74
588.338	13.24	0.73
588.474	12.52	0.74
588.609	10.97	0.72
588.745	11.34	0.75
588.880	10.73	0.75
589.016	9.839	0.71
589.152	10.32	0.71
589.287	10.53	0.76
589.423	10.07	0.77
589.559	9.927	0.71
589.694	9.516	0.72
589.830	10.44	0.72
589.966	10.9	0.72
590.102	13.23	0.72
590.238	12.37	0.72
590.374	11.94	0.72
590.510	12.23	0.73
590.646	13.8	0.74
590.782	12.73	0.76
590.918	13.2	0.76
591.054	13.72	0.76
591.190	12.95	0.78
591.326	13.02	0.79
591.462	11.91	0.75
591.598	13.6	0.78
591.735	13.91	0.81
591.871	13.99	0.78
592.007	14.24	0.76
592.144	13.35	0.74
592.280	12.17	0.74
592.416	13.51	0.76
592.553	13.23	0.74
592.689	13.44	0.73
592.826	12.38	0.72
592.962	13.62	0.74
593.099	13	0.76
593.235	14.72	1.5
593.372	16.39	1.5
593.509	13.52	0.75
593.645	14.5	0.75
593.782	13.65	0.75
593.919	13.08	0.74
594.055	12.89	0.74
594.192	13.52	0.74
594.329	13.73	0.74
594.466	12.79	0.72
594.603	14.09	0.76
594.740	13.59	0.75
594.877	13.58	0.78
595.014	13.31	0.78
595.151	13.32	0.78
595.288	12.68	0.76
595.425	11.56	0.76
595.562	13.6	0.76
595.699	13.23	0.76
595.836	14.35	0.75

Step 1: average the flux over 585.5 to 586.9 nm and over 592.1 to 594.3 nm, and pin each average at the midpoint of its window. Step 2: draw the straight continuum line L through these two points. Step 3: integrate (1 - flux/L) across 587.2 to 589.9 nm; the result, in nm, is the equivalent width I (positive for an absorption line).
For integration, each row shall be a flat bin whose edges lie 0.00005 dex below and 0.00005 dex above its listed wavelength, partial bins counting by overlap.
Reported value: 0.30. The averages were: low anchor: 13.1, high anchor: 13.6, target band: 11.8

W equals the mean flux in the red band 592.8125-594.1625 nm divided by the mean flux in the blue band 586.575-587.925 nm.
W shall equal 1.1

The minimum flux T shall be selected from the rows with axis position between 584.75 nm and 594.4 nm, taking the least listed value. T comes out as 9.516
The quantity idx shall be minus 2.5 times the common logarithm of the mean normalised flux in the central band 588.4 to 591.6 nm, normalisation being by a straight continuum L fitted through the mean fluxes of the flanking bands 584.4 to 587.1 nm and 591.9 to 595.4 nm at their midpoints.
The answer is 0.15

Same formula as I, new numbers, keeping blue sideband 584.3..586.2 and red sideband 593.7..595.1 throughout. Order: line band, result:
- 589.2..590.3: 0.212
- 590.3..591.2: 0.034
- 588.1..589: 0.101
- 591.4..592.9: 0.020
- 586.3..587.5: 0.053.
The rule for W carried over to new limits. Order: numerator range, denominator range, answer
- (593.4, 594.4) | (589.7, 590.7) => 1.15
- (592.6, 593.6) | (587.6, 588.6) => 1.06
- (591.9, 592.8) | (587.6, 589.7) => 1.14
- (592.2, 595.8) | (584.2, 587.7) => 1.01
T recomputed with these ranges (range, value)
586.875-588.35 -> 12.1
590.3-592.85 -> 11.91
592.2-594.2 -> 12.17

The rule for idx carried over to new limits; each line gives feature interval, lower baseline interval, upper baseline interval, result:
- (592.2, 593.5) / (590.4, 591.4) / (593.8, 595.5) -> -0.039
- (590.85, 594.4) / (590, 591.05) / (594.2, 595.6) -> -0.042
